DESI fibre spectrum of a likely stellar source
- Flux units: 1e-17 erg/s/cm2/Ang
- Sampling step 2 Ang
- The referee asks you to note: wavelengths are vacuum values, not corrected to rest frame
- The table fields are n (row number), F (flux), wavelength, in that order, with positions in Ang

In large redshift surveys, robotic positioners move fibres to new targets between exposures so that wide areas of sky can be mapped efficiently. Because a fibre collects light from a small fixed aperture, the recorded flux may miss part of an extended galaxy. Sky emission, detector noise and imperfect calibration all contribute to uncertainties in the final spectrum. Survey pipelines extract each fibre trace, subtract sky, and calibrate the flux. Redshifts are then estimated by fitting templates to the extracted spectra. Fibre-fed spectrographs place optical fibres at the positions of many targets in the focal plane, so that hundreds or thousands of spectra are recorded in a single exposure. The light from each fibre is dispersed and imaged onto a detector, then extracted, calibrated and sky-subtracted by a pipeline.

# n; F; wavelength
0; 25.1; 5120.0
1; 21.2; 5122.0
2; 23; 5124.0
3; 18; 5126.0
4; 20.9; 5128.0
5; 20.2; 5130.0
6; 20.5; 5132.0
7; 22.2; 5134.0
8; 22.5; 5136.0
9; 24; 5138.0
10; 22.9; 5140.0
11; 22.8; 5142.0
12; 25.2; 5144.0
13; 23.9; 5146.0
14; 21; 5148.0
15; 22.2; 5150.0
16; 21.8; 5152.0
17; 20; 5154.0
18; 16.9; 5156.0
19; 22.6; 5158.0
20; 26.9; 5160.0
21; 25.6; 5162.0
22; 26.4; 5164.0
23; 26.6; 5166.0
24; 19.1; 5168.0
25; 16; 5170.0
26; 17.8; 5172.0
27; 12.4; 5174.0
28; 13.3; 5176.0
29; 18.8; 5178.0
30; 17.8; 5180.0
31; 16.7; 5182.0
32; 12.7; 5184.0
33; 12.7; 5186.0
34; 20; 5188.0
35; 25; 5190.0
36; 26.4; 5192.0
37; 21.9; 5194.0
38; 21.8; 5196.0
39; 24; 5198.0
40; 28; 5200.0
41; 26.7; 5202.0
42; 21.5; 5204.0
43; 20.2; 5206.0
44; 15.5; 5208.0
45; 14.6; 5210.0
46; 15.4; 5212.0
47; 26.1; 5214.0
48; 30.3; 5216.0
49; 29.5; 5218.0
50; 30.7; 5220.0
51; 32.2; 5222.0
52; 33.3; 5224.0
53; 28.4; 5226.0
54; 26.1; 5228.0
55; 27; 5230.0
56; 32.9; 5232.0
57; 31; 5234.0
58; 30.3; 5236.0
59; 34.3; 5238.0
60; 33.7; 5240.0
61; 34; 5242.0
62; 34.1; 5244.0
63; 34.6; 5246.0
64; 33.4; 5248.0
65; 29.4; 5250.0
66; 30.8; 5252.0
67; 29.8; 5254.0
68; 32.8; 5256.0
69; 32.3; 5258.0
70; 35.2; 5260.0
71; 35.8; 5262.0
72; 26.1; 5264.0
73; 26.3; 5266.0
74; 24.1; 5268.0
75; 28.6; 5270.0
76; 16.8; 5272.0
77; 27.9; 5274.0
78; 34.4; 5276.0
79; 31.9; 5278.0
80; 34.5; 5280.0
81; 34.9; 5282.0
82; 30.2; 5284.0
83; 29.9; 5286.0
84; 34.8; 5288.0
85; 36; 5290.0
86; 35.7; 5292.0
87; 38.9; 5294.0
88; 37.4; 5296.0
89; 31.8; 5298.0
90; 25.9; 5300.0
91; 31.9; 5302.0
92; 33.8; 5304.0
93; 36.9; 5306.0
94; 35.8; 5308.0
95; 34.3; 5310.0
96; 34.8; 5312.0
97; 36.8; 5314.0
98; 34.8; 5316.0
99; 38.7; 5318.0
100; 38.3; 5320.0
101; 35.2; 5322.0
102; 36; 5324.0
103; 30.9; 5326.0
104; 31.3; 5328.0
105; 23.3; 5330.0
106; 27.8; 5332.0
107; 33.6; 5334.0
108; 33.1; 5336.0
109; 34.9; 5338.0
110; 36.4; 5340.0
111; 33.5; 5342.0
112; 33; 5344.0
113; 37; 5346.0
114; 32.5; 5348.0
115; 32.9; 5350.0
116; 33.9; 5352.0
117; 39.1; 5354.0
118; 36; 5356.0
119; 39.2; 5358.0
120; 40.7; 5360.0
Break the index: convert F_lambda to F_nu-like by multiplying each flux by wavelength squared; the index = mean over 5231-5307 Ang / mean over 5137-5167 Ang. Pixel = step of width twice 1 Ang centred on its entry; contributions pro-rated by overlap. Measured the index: 1.4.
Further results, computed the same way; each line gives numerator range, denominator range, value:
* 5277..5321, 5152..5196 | 1.82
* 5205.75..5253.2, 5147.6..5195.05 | 1.47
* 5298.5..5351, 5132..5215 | 1.70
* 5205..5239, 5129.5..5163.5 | 1.23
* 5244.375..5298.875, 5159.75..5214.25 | 1.62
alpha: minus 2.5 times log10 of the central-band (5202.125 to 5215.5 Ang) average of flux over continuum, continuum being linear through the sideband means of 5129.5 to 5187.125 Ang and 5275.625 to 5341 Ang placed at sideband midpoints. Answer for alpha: 0.25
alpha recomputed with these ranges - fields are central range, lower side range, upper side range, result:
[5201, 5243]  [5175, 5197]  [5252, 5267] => -0.09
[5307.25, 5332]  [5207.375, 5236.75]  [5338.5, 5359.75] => -0.01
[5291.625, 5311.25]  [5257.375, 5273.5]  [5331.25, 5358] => -0.11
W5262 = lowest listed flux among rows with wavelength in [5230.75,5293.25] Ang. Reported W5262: 16.8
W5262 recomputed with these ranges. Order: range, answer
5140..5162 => 16.9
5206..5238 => 14.6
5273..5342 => 23.3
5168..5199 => 12.4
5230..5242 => 27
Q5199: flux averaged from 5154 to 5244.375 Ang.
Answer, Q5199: 23.8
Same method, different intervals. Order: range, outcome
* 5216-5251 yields 31.4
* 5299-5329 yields 34.4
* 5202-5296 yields 29.8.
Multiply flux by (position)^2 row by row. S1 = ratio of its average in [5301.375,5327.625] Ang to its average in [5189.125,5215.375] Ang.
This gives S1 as 1.7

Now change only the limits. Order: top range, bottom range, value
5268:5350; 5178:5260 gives 1.29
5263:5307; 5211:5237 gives 1.12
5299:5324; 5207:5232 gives 1.38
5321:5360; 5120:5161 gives 1.66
